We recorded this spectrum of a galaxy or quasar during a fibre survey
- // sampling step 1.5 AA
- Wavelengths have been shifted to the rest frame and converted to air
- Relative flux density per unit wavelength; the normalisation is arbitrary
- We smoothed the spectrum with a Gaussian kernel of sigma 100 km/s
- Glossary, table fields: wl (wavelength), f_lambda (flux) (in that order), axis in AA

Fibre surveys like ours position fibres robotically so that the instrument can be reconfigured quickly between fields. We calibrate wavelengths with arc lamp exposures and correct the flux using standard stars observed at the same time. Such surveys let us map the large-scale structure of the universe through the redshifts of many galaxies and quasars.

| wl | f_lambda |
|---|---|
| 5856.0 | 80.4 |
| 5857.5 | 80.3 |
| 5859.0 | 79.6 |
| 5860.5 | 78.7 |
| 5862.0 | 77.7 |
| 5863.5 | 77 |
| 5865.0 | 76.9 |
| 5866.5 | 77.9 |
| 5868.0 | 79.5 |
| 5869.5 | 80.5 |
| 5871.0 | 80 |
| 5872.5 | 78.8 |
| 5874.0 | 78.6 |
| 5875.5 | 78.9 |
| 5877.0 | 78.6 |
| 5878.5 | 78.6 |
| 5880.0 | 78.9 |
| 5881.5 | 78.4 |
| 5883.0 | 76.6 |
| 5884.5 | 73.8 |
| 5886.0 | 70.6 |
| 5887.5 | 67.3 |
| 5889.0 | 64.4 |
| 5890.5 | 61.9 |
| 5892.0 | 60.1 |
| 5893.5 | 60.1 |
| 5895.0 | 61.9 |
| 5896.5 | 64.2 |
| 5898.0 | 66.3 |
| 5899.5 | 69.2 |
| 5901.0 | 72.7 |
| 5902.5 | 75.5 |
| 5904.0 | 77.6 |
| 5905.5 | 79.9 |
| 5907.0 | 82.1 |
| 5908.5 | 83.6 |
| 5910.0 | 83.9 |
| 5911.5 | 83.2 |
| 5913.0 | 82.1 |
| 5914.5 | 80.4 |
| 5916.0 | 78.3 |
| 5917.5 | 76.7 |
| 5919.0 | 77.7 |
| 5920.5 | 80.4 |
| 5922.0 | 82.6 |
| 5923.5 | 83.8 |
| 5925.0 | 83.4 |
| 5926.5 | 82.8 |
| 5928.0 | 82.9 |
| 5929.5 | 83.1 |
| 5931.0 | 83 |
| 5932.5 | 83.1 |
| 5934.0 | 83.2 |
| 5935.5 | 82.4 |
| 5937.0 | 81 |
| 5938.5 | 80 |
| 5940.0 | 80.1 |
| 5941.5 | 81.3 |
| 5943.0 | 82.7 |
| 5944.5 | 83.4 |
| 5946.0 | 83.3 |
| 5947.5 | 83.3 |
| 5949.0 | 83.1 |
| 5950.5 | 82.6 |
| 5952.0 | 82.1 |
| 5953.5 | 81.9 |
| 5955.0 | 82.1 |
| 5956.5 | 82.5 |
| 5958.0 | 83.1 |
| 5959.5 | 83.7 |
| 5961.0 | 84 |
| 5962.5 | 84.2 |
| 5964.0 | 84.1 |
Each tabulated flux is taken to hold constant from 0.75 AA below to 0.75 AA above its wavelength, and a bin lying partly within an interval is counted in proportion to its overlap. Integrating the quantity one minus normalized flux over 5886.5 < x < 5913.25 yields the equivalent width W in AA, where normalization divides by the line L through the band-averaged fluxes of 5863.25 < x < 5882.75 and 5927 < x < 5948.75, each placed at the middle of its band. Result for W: 2.8 AA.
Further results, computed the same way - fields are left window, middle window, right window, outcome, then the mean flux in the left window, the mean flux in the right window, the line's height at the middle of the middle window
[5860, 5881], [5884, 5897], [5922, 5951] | 2.45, 78.6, 82.6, 79.8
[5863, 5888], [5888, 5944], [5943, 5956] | 2.15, 77.2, 82.7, 80.2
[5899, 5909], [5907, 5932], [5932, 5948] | -0.76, 77.3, 82.1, 79.4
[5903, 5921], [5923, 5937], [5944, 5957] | -0.25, 80.4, 82.7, 81.5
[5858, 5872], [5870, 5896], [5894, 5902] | 0.08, 78.7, 66.9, 72.3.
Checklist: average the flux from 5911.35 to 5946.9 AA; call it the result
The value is 81.7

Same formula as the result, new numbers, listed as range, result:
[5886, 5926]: 74.6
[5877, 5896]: 69.7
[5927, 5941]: 82.1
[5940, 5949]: 82.6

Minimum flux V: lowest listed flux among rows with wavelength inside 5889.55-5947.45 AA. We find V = 60.1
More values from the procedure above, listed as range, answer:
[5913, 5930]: 76.7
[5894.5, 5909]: 61.9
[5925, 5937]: 81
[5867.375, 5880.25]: 78.6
